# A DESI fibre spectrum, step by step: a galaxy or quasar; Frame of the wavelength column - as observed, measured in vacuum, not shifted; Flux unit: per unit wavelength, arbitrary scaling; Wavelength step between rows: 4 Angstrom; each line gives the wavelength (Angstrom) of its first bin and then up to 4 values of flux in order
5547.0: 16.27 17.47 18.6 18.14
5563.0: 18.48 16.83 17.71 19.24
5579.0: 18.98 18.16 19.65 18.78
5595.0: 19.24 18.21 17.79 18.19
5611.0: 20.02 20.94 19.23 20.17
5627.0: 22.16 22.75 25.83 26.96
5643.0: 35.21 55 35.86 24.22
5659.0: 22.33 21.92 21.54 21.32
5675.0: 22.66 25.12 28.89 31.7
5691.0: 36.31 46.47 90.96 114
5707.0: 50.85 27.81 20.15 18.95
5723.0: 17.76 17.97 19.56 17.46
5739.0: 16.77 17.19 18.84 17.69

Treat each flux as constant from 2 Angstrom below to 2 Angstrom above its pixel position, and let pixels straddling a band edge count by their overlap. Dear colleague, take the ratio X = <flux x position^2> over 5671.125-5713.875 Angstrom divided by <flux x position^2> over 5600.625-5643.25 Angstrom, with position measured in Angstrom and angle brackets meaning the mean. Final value 2.1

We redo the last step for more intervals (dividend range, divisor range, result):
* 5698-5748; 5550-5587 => 1.94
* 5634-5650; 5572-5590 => 1.97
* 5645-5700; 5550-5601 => 1.89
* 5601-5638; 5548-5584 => 1.18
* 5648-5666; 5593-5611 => 1.51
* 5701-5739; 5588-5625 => 1.78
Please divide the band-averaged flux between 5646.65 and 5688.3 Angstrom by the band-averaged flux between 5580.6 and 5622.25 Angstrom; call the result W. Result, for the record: 1.4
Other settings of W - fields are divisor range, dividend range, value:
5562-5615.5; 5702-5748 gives 1.51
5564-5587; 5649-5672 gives 1.35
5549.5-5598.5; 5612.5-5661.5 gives 1.49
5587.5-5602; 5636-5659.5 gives 1.79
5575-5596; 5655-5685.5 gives 1.24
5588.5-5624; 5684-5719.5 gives 2.57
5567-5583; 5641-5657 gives 2.05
